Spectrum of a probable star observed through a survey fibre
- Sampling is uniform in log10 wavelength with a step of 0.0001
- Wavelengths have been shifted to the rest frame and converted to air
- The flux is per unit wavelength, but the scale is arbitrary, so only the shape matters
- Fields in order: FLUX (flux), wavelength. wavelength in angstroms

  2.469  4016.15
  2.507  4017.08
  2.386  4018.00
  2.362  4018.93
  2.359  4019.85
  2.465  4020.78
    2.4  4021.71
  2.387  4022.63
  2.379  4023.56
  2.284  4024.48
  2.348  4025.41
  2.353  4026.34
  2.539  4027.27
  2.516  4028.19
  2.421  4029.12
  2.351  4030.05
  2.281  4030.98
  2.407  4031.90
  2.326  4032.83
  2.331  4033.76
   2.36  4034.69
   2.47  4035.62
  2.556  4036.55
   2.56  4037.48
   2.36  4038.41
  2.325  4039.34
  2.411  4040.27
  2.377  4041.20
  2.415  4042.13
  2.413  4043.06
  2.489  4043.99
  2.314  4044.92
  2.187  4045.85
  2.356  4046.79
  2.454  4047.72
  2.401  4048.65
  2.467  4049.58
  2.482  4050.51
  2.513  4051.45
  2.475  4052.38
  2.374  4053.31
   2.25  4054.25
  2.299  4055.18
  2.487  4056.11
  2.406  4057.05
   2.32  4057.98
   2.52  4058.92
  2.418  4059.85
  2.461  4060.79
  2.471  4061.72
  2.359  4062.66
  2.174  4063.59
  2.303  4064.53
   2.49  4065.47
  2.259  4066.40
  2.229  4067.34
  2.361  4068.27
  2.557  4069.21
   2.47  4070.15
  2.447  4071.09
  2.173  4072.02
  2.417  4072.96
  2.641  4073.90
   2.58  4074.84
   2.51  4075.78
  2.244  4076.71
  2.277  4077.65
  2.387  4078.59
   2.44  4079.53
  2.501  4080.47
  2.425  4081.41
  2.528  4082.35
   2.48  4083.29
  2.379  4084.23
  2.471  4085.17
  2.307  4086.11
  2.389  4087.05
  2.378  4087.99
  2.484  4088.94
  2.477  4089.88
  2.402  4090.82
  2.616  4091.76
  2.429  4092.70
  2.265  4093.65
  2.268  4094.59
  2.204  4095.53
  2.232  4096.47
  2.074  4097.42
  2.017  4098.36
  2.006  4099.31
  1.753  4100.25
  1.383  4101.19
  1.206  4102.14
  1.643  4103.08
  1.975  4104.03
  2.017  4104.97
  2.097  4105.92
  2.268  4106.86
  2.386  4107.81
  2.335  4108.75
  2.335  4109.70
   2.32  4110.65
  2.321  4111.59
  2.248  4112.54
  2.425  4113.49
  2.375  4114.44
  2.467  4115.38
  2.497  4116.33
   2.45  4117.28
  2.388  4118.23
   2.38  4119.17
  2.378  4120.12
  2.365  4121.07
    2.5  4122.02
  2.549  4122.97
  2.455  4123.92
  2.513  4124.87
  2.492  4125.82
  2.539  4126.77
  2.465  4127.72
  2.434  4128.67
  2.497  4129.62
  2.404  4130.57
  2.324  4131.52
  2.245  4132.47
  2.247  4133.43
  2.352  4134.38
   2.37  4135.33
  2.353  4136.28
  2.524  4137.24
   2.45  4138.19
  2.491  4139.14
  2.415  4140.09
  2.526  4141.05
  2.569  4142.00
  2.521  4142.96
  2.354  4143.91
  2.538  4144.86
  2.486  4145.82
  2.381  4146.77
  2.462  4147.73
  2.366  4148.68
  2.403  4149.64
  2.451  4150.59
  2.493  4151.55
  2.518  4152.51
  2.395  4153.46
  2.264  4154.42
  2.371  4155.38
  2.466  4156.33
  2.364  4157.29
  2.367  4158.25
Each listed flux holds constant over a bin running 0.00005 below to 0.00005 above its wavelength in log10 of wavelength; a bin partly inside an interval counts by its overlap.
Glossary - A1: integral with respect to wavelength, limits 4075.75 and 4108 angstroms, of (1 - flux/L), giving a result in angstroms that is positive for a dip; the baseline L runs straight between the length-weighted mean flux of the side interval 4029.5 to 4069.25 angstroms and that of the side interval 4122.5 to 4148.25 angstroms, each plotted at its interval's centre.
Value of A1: 2.6 angstroms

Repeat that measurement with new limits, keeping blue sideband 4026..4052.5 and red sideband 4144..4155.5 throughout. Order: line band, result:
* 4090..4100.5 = 0.8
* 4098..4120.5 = 2.5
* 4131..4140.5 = 0.2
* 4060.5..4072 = 0.2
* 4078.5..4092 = -0.1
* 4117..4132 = -0.1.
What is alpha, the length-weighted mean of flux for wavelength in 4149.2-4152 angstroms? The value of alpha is 2.45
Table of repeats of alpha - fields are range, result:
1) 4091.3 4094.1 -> 2.43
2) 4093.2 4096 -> 2.25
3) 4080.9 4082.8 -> 2.48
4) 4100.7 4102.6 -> 1.3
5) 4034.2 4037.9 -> 2.48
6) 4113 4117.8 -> 2.44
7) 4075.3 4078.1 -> 2.35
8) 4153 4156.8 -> 2.37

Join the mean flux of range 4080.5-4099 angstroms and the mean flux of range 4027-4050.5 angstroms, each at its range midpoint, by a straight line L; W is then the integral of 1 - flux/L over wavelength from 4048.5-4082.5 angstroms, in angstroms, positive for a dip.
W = -0.4 angstroms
